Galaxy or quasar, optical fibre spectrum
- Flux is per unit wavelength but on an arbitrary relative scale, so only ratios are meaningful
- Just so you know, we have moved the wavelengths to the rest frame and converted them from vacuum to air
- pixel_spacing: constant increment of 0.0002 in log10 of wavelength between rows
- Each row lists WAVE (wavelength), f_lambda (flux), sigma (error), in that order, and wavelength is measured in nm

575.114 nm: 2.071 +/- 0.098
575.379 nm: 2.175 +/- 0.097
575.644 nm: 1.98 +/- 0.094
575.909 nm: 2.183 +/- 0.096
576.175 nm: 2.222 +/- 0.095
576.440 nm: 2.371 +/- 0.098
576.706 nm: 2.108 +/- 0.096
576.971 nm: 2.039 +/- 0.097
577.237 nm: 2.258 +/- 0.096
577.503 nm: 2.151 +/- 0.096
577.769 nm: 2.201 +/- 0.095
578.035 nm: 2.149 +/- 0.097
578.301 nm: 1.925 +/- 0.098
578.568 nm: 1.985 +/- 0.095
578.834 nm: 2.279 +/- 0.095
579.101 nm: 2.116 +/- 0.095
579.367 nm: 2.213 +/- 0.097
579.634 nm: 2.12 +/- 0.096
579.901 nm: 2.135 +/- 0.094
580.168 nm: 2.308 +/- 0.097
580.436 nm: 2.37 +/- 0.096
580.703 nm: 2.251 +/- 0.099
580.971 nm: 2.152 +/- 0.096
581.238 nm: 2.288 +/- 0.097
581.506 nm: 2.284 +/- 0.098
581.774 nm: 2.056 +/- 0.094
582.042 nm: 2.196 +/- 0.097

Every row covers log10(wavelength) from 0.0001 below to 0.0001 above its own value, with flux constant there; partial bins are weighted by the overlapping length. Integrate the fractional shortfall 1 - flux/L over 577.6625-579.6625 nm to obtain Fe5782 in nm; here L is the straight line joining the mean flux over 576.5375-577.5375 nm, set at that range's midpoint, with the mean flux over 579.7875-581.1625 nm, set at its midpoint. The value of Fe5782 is 0.06 nm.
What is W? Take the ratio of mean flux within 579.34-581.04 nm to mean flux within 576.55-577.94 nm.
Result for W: 1.0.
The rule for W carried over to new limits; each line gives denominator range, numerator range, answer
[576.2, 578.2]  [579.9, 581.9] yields 1.03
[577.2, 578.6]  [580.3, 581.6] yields 1.07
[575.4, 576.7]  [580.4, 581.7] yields 1.03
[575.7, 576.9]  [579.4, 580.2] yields 0.99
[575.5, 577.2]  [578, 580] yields 0.98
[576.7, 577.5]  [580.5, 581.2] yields 1.04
